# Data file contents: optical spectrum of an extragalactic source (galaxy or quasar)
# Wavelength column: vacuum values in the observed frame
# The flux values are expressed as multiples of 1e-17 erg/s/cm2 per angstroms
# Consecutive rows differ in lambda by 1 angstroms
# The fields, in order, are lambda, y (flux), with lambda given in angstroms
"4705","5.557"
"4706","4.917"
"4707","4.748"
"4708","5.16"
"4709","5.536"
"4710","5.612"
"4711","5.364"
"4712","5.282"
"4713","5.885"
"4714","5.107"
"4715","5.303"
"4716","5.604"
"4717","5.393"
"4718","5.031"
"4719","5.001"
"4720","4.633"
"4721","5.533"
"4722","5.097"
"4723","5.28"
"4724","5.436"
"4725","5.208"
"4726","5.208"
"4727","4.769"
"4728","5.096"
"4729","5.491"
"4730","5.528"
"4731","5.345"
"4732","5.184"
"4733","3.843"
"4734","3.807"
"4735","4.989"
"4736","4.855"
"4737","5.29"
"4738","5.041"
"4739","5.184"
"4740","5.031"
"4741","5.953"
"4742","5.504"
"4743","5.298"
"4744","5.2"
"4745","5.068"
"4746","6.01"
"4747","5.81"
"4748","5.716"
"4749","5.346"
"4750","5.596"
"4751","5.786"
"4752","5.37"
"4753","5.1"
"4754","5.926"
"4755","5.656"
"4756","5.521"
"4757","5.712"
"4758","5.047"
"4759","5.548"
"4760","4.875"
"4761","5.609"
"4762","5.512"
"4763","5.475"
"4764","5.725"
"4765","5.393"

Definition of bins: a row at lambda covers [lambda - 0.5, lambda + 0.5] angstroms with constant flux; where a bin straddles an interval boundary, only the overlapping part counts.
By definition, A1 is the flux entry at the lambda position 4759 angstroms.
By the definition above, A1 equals 5.548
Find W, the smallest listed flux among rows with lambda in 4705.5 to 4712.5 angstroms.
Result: 4.748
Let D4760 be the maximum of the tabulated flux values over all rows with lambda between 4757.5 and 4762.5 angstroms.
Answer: 5.609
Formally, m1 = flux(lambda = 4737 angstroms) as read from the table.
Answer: 5.29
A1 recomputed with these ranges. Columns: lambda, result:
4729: 5.491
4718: 5.031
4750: 5.596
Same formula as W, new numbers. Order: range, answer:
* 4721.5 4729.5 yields 4.769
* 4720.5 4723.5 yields 5.097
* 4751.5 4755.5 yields 5.1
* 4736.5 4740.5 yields 5.031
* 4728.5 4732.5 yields 5.184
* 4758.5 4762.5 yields 4.875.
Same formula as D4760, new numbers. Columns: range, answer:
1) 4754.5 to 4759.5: 5.712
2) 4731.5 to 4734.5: 5.184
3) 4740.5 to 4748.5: 6.01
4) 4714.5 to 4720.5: 5.604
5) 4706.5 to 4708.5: 5.16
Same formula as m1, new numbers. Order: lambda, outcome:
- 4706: 4.917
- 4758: 5.047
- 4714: 5.107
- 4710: 5.612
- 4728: 5.096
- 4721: 5.533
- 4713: 5.885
